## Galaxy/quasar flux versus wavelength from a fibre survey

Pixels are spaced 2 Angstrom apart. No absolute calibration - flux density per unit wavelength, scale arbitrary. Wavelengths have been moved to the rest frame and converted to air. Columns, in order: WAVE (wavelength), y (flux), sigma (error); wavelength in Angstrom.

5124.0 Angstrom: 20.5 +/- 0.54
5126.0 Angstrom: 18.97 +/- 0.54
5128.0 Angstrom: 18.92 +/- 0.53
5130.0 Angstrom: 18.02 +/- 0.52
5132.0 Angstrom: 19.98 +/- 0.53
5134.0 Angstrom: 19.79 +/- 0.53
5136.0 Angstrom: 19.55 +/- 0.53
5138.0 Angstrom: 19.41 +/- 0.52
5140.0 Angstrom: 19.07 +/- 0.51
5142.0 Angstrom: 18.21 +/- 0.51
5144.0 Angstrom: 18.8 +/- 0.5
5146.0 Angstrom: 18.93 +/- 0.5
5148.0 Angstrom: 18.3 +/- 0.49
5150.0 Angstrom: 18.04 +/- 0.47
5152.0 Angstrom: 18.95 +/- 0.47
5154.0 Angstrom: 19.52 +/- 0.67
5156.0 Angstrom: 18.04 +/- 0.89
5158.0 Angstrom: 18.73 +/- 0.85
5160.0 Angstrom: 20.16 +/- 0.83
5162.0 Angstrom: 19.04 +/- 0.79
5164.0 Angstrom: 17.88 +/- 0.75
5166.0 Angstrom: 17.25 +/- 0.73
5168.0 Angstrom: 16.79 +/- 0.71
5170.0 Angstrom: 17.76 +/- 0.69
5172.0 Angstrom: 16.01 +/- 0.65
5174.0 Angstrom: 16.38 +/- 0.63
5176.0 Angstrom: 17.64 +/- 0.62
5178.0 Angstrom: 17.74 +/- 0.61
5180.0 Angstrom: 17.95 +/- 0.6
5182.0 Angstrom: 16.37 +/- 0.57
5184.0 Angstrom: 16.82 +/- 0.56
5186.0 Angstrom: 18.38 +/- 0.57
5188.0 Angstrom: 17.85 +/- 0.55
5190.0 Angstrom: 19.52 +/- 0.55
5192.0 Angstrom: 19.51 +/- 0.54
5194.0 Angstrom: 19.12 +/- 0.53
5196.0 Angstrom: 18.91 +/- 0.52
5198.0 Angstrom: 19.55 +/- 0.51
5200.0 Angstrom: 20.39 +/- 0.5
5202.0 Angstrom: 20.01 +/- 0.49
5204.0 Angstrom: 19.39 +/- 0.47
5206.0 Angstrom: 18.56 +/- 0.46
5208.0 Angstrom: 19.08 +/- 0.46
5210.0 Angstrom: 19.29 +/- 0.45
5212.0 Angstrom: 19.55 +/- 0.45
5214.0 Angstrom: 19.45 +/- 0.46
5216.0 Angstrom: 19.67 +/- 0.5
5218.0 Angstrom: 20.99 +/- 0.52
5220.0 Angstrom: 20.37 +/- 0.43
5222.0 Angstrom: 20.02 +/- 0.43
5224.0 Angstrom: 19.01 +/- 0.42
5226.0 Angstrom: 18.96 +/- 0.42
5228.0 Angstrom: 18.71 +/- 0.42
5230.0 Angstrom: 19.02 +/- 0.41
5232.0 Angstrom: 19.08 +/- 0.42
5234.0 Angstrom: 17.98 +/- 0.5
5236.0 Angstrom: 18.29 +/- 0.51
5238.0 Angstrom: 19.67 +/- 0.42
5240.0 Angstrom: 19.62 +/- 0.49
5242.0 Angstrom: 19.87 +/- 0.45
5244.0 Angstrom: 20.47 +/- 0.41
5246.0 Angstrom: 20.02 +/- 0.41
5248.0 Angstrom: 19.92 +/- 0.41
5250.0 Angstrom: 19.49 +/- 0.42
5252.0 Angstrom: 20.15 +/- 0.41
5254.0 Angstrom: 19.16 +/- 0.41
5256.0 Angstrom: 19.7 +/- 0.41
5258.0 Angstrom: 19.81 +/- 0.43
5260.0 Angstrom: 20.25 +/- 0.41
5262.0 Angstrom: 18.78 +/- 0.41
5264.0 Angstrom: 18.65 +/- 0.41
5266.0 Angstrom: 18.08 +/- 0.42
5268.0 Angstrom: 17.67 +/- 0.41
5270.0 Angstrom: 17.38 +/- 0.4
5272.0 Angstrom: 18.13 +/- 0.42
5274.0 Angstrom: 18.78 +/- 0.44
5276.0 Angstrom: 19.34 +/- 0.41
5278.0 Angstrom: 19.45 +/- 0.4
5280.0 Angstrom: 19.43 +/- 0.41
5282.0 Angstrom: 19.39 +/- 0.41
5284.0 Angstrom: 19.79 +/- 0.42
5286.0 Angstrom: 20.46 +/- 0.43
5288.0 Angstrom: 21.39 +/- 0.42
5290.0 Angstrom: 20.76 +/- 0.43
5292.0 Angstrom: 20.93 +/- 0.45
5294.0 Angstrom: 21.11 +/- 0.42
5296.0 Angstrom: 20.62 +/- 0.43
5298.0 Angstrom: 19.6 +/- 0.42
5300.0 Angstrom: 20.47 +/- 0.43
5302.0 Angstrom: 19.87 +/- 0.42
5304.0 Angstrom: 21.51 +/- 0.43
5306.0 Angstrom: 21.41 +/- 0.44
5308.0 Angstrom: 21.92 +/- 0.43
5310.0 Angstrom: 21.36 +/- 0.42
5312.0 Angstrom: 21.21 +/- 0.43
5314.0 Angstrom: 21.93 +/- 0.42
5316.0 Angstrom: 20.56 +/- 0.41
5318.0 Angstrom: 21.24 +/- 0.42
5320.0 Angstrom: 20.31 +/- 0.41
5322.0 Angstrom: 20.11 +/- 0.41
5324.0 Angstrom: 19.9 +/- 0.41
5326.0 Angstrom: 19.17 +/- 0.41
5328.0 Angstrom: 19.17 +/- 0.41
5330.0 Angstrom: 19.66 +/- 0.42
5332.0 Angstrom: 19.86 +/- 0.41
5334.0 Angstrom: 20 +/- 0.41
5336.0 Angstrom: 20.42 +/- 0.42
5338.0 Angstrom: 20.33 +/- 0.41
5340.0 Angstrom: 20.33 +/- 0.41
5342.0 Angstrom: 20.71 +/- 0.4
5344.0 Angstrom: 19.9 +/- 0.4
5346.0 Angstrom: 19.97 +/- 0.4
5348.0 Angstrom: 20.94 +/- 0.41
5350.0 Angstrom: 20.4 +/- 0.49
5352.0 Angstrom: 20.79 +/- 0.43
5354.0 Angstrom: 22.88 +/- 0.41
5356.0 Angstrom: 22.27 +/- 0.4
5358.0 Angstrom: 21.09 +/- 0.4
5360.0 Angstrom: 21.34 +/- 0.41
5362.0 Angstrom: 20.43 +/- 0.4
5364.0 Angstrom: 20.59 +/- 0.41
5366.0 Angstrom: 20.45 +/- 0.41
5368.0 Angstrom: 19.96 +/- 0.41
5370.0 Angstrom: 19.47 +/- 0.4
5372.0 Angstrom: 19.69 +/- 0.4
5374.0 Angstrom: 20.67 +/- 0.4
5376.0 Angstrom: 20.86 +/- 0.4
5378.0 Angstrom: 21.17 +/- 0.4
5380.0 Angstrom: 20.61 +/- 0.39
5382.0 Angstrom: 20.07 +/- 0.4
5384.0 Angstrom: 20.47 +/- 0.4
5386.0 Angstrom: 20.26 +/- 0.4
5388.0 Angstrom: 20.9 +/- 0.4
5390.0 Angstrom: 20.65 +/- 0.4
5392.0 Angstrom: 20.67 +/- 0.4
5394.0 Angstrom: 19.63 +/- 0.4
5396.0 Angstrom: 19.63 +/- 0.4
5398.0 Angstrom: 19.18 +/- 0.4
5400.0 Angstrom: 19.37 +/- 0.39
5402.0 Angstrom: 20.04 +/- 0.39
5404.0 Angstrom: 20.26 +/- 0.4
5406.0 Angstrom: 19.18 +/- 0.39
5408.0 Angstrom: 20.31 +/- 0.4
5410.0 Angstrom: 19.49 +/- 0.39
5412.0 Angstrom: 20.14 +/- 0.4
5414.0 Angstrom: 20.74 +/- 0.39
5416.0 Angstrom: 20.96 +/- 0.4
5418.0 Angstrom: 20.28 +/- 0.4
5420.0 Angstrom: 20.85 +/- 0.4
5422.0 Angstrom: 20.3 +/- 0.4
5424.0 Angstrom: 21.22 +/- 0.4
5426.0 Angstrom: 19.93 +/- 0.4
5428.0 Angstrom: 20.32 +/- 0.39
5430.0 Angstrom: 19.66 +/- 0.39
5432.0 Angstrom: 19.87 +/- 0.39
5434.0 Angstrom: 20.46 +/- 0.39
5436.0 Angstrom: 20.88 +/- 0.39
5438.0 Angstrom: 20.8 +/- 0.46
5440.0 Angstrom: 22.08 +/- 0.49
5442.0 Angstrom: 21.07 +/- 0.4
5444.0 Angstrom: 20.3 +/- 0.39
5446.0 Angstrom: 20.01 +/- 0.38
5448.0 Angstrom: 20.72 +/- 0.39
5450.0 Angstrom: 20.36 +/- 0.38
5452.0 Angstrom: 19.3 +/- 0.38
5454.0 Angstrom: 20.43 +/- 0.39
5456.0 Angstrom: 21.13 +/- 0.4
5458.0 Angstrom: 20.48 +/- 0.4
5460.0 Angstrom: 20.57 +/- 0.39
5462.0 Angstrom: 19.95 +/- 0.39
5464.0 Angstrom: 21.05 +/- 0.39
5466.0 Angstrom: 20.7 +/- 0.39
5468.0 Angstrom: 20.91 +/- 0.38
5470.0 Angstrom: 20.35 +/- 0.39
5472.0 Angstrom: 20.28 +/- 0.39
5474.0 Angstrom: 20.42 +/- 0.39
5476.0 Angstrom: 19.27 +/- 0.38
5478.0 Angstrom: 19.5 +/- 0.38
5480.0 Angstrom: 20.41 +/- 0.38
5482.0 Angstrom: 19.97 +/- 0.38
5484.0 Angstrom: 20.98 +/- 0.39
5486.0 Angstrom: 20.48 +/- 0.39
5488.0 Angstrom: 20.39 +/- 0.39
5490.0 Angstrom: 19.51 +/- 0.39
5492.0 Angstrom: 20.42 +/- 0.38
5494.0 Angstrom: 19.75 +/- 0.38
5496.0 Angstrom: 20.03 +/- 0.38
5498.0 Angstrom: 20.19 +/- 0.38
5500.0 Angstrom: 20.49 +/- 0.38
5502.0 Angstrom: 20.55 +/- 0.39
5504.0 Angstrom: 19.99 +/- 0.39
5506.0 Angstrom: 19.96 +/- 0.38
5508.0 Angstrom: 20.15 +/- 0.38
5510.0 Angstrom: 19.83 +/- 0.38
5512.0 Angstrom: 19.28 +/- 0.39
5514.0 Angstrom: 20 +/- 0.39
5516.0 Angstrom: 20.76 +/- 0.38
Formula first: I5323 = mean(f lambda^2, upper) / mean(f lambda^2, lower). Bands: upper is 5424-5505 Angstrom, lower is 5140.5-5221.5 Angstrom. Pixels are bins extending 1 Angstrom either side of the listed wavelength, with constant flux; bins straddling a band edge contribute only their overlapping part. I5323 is 1.2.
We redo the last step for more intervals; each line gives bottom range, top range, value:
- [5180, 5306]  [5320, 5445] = 1.11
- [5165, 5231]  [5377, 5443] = 1.18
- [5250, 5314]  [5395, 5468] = 1.08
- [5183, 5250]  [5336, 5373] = 1.13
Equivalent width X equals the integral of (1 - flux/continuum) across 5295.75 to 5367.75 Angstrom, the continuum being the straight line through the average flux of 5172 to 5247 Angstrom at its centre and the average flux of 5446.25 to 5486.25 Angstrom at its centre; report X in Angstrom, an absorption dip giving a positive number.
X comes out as -3.7 Angstrom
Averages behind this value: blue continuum 19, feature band 20.6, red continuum 20.4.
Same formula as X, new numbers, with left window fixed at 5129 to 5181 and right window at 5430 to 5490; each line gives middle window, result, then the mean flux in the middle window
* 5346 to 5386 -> -1.9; 20.7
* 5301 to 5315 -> -1.4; 21.3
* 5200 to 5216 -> -0.6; 19.4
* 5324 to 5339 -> -0.2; 19.8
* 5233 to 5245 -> -0.2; 19.3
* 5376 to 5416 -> -0.4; 20.2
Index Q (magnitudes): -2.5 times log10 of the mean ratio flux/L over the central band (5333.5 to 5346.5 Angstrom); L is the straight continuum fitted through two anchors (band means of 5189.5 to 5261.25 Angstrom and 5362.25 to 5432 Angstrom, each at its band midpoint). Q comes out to -0.01 mag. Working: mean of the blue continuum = 19.5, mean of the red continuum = 20.2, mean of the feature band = 20.3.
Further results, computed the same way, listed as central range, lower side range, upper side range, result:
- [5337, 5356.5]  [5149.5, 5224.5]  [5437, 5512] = -0.07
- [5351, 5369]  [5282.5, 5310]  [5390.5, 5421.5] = -0.04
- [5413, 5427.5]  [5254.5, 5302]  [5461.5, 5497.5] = -0.03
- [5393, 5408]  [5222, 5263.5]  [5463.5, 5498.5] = 0.02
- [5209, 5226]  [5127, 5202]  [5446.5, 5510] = -0.05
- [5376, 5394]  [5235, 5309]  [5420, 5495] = -0.02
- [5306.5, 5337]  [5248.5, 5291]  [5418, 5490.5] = -0.04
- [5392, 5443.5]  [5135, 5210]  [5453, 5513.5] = -0.02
